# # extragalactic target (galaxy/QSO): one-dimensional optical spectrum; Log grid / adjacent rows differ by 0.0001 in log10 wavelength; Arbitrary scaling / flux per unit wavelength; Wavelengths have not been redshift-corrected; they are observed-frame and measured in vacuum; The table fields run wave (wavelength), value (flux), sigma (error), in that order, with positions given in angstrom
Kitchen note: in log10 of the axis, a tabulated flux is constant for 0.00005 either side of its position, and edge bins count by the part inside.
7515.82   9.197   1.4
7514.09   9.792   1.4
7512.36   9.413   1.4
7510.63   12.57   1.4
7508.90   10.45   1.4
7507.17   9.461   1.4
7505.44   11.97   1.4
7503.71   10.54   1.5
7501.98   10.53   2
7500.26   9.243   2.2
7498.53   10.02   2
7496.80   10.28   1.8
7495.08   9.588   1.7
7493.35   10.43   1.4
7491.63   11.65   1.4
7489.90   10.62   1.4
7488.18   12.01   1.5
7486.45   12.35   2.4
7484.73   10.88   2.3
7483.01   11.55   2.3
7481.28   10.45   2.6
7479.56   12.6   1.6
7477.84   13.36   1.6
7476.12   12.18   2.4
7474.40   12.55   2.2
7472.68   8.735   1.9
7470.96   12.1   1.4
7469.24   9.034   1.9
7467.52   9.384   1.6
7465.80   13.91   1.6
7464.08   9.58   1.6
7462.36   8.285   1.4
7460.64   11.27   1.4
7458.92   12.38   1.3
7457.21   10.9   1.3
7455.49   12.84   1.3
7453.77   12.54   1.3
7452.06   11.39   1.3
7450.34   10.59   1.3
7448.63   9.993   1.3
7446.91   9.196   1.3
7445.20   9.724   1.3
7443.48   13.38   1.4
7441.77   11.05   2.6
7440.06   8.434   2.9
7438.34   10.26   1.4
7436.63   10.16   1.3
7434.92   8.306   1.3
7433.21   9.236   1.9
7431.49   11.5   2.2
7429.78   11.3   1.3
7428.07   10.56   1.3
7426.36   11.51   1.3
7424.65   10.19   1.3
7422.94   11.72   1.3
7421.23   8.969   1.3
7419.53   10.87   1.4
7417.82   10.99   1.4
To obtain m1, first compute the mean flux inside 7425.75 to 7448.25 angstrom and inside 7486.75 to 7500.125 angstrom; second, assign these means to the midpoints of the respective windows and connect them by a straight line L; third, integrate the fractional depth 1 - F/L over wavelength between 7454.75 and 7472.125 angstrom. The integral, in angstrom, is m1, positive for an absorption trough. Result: -0.7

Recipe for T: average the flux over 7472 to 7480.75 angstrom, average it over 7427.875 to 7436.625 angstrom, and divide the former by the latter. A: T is 1.2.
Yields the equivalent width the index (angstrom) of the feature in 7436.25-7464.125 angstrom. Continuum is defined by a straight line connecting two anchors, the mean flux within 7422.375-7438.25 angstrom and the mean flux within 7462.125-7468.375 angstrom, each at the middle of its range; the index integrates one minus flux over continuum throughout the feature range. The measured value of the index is -0.7 angstrom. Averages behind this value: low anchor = 10.5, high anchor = 10.5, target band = 10.7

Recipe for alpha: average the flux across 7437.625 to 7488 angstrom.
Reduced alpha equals 11.1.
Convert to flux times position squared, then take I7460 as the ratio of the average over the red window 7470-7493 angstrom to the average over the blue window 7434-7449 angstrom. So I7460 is 1.2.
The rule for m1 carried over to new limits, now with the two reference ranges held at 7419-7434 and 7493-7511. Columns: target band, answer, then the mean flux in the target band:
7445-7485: -2.1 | 11.1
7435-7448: 0.5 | 10.2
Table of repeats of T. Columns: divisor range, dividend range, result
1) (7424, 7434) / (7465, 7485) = 1.06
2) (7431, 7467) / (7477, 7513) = 1.03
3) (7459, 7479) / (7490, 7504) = 0.93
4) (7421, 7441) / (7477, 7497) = 1.11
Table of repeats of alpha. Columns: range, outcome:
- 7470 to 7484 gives 11.7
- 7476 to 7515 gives 10.9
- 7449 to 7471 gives 11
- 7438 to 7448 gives 10.3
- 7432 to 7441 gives 9.38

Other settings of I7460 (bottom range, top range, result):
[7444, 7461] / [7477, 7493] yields 1.06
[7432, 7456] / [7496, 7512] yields 1.02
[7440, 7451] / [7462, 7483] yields 1.07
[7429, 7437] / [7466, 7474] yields 1.03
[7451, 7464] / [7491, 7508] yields 0.93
